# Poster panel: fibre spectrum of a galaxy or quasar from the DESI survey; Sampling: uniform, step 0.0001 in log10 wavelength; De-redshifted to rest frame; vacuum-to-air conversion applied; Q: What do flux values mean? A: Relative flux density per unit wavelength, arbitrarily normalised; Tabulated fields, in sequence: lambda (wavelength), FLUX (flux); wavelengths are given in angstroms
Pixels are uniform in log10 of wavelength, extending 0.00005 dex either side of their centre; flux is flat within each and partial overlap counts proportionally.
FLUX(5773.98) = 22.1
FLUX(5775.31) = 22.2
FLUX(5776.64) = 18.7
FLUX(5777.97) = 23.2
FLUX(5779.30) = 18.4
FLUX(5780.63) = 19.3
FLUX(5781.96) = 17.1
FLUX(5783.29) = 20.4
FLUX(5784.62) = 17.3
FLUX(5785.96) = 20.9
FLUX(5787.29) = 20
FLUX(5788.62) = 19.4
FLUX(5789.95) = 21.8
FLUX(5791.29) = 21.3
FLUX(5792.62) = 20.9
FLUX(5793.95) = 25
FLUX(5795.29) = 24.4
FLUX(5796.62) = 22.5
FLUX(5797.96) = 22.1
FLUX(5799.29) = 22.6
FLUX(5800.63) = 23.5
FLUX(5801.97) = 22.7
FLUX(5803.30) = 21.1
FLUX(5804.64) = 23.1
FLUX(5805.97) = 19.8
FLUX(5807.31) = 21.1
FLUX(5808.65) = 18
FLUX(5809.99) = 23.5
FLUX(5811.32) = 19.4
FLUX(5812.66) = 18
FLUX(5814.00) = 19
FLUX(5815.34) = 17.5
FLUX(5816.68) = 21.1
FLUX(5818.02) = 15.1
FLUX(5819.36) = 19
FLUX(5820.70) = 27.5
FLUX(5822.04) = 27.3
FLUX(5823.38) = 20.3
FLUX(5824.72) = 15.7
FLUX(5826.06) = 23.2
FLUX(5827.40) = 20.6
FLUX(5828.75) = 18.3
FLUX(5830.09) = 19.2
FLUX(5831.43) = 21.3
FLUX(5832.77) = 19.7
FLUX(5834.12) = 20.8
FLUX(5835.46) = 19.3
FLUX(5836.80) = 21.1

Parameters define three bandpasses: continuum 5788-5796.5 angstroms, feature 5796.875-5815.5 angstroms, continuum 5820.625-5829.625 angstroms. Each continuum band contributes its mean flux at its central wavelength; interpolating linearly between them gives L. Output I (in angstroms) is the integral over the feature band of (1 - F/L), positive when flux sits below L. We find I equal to 0.8 angstroms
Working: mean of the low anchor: 22.2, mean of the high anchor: 21.4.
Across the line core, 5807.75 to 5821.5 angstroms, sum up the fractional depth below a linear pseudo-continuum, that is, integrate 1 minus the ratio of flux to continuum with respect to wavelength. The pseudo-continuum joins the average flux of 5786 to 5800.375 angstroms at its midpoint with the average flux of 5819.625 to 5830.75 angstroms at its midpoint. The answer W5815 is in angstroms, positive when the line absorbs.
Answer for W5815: 1.1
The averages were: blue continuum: 22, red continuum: 21.4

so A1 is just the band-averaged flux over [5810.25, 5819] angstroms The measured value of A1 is 18.6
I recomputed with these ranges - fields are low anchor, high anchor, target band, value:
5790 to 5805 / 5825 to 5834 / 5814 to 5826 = 0.23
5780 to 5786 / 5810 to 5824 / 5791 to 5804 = -2.06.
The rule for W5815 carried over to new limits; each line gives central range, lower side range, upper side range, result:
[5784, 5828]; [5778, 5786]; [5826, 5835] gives -3.2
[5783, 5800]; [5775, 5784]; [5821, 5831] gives -1.1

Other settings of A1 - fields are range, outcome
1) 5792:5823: 21.5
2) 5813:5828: 20.5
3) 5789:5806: 22.4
